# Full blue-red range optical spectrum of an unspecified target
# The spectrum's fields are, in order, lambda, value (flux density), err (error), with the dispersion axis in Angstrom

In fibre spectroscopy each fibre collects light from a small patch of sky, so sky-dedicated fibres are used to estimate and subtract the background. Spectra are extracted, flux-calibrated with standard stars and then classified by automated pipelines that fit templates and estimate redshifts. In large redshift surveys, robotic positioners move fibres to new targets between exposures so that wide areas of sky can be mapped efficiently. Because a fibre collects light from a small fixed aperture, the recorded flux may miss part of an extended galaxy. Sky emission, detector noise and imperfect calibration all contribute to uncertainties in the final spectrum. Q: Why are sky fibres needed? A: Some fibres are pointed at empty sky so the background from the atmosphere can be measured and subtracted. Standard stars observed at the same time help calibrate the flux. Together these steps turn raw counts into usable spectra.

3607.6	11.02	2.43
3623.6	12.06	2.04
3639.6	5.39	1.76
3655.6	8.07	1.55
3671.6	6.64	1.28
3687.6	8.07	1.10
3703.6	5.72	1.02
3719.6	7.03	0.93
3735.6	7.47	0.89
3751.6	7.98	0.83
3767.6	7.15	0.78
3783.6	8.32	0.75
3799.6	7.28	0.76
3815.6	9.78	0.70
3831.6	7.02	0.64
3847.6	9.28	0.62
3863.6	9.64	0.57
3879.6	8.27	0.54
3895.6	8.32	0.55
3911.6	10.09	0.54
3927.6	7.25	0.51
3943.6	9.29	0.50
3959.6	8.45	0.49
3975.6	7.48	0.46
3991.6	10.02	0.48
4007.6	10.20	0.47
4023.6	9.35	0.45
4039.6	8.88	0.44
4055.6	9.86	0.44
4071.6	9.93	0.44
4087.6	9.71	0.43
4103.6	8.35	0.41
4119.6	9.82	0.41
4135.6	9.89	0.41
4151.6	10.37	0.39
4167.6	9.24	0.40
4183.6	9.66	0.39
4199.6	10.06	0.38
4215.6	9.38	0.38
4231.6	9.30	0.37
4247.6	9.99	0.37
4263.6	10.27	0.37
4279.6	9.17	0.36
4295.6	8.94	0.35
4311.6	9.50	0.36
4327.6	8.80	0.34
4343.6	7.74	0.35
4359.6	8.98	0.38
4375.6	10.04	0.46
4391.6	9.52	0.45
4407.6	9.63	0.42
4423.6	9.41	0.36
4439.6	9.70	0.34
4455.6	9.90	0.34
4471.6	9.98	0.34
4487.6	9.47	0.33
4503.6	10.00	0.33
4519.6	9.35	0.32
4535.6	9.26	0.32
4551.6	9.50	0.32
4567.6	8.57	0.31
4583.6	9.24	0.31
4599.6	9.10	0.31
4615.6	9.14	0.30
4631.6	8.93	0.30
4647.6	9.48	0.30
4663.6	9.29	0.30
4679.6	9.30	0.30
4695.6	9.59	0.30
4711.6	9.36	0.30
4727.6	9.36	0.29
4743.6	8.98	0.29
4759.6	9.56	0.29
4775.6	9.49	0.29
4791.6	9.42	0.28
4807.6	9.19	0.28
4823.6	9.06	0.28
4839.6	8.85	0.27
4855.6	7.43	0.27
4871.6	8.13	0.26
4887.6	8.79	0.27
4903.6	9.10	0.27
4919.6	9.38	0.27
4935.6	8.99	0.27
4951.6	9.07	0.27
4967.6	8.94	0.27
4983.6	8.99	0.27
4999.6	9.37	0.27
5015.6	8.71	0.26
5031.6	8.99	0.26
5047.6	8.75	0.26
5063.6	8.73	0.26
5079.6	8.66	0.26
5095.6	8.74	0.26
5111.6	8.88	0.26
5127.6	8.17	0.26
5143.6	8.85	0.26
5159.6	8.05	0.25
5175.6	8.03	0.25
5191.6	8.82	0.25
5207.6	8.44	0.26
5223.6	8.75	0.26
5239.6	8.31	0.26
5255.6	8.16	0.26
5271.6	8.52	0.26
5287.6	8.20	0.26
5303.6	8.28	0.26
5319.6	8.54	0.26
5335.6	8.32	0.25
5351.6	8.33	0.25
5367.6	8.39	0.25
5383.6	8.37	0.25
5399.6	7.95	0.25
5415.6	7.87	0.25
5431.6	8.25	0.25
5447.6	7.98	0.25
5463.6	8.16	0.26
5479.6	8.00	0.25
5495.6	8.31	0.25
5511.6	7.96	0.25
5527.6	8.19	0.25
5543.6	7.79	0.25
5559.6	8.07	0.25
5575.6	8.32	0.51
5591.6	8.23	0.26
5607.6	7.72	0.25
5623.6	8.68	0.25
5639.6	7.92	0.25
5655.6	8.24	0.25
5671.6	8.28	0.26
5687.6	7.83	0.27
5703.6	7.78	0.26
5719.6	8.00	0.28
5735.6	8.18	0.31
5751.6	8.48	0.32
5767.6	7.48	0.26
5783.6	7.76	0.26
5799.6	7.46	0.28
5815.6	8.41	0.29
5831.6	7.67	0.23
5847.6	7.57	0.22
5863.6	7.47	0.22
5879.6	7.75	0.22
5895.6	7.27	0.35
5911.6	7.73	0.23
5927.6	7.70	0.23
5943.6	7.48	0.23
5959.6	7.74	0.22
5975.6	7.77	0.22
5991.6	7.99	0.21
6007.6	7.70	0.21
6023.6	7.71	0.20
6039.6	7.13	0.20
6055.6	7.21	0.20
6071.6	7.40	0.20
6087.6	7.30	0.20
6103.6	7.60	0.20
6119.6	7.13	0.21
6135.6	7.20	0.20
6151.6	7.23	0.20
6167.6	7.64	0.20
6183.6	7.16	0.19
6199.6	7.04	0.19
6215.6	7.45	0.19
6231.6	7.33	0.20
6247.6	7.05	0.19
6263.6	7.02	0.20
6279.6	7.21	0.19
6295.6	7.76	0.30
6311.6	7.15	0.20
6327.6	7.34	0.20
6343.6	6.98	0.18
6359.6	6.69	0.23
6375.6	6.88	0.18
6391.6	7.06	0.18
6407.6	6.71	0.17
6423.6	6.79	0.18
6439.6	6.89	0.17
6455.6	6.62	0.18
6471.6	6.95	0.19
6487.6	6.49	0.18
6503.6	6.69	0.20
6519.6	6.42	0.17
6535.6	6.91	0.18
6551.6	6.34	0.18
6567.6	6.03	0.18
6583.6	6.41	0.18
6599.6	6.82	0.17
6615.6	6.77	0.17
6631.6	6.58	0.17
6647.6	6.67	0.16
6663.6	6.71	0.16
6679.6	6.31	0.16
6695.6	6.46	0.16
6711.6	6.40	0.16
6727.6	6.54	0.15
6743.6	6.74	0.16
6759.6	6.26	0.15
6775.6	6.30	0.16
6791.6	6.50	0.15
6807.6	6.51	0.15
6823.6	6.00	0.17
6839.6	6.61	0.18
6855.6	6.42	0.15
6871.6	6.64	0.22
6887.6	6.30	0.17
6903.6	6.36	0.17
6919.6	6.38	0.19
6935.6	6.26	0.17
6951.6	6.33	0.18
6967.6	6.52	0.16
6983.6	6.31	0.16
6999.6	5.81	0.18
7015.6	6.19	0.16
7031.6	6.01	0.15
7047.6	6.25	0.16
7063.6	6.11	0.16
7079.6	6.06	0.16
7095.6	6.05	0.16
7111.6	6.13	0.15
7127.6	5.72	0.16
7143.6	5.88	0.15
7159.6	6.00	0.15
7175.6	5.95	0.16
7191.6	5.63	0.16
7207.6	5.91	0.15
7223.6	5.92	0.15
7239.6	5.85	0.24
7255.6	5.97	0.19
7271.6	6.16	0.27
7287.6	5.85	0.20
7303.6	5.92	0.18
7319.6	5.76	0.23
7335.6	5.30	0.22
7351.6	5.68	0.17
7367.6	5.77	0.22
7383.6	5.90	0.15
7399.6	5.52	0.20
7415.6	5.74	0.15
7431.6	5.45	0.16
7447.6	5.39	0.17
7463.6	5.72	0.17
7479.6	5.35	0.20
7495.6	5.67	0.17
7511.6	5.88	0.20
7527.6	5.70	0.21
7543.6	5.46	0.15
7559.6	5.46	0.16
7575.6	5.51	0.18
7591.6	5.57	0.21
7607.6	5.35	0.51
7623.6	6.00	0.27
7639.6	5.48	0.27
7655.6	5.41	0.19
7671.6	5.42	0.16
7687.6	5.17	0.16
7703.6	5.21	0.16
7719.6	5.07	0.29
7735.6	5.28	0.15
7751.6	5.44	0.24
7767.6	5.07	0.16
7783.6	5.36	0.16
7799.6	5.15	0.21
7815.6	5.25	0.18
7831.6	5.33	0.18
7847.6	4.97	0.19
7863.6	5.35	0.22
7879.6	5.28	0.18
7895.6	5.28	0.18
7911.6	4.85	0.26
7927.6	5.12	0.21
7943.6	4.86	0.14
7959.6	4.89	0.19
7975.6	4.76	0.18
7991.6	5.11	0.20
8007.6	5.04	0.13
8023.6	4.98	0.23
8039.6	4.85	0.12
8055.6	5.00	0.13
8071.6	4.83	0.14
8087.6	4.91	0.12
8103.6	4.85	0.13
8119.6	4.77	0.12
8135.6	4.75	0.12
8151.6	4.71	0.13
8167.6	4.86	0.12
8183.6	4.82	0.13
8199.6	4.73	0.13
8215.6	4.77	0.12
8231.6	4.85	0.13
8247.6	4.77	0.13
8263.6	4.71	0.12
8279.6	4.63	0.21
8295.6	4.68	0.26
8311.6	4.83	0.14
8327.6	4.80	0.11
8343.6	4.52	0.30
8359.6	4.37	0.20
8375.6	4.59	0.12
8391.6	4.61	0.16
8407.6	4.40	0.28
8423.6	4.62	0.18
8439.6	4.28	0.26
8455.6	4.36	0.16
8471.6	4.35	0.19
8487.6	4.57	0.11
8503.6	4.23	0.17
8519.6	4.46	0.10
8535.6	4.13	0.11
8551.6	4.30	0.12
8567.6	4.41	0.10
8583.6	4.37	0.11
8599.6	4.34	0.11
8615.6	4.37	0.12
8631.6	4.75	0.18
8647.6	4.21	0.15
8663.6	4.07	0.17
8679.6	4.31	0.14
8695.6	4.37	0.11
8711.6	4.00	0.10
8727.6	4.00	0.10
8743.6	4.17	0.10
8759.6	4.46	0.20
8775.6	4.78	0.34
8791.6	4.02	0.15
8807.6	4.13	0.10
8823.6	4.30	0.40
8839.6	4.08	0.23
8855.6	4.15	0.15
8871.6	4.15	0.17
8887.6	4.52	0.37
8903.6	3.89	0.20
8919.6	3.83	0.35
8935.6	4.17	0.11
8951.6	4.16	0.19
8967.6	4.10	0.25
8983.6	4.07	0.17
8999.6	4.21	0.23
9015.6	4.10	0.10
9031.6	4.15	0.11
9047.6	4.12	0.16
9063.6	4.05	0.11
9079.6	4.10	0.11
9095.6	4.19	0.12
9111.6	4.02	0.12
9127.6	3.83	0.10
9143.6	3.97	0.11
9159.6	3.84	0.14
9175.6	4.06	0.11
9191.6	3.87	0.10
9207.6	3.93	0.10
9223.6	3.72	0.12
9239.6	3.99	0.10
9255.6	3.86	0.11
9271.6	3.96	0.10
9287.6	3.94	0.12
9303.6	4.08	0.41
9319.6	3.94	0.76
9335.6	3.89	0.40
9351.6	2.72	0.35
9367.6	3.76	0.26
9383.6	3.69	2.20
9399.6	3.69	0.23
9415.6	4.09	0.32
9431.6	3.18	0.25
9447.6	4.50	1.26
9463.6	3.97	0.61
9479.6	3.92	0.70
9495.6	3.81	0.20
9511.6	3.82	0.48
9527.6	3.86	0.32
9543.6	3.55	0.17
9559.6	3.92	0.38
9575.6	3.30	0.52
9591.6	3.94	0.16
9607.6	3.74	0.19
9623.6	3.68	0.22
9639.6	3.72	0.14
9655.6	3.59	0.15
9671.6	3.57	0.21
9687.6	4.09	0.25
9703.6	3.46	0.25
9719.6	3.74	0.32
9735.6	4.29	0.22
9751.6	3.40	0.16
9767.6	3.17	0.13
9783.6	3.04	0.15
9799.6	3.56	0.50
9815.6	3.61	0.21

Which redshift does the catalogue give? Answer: -0.001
